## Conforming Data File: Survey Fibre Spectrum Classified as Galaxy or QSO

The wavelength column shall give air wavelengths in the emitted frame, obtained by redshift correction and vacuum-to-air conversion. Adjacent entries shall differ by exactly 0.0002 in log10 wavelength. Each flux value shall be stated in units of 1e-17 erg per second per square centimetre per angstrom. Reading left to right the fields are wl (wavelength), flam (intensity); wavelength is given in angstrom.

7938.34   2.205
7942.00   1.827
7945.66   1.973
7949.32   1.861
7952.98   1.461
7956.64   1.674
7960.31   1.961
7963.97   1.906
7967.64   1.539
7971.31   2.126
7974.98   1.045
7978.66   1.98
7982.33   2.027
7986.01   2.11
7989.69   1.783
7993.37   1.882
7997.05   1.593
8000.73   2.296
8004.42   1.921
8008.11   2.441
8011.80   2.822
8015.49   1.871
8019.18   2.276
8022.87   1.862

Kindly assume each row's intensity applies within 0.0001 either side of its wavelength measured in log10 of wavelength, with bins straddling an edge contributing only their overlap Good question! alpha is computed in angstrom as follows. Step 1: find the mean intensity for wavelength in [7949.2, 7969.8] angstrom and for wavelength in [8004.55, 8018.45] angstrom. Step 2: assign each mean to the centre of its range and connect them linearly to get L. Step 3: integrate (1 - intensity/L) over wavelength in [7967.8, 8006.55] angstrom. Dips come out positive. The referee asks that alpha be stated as 3.3 angstrom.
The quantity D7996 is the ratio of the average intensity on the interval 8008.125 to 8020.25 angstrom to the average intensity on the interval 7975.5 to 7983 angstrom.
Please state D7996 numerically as 1.3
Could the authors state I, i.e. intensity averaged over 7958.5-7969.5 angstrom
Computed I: 1.8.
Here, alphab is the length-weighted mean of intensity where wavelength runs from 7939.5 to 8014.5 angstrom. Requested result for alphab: 1.91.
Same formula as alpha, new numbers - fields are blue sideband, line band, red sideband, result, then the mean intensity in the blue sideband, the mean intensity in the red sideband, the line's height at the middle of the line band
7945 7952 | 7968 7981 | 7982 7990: 1.6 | 1.85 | 2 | 1.95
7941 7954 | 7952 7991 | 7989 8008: 1.7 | 1.8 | 1.95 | 1.87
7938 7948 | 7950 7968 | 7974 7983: 1.1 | 1.96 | 1.7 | 1.84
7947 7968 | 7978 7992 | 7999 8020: 0.4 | 1.75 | 2.27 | 2.03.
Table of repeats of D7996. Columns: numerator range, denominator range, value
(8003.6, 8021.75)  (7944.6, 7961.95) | 1.28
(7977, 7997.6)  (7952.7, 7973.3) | 1.07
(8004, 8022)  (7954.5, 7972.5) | 1.24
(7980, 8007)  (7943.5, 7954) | 1.09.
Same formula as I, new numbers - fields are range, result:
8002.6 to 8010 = 2.18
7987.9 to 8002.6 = 1.89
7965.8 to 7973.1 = 1.83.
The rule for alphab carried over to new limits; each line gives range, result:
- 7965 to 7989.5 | 1.81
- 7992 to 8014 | 2.16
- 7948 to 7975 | 1.74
